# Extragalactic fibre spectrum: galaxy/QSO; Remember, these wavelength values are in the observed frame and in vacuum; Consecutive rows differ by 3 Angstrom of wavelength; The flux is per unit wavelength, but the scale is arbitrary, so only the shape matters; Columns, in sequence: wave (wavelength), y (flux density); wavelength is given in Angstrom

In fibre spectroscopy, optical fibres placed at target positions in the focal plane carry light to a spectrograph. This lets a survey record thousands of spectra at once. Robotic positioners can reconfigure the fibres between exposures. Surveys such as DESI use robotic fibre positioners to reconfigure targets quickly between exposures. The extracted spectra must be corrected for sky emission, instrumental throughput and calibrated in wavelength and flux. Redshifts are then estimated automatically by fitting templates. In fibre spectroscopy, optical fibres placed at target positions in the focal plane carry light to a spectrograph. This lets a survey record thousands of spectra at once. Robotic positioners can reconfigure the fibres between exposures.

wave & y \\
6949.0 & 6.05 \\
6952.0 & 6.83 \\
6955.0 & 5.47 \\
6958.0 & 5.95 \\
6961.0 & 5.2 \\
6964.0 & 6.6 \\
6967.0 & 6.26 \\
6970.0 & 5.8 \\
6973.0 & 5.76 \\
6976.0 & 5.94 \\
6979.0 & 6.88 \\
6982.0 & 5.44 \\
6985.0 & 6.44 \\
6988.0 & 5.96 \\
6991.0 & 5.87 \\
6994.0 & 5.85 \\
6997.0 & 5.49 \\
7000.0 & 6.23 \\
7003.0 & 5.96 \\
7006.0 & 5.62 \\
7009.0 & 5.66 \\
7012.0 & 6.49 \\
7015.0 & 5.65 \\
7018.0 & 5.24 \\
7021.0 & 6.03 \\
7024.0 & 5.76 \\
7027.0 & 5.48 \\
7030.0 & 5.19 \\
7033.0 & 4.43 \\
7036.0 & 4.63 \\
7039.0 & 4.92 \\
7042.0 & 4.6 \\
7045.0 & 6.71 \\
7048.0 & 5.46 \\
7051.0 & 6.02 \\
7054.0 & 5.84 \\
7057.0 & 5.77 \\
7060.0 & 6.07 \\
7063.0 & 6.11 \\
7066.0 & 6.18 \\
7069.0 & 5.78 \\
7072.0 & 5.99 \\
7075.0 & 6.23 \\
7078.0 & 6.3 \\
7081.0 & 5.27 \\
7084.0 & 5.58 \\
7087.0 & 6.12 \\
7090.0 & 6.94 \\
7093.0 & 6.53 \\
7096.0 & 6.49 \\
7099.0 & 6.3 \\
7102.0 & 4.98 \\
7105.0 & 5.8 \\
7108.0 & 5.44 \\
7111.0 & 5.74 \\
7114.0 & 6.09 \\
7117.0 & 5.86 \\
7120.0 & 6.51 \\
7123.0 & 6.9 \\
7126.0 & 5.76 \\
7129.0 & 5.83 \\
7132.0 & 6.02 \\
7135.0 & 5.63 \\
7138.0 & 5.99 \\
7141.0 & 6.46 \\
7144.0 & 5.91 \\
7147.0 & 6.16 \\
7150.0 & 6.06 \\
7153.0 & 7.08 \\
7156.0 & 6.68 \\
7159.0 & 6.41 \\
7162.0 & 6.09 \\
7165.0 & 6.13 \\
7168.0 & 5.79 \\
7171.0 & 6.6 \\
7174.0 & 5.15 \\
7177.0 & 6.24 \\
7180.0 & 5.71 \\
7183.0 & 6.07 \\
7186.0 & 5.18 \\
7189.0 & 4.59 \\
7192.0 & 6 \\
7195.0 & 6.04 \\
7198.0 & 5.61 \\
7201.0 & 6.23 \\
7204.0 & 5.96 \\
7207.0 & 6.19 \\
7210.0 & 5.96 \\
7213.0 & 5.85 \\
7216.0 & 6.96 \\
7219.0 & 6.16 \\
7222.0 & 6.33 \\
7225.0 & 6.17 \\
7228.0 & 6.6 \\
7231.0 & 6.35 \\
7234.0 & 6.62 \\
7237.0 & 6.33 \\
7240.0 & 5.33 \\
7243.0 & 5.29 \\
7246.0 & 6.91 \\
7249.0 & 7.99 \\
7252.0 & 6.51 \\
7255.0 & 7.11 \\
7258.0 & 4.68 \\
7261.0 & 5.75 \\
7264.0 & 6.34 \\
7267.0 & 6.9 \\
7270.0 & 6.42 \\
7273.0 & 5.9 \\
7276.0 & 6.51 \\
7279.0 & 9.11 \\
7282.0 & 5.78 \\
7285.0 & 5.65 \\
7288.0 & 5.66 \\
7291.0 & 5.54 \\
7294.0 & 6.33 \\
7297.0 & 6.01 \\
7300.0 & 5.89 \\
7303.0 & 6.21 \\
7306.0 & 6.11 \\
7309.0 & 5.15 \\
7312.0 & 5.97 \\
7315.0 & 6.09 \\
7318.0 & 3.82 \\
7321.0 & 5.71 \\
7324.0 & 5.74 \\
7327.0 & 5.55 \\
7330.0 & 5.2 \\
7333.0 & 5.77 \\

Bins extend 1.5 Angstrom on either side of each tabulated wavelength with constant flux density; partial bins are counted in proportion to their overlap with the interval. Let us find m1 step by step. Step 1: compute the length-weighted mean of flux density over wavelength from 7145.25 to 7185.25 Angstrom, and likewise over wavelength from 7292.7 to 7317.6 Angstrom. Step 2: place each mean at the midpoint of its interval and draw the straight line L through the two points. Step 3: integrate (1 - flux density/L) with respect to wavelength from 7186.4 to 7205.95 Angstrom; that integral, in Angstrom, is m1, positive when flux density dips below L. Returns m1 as 1.2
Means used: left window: 6.15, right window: 5.87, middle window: 5.72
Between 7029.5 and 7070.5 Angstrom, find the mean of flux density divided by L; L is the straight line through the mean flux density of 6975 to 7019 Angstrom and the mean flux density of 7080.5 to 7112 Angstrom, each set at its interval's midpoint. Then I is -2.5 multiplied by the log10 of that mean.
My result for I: 0.07 mag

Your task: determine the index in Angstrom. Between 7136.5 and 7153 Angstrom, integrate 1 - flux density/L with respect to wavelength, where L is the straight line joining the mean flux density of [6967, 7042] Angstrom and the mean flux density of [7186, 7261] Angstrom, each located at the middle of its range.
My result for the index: -0.6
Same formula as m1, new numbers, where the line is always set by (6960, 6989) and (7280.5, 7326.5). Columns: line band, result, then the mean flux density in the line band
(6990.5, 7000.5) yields 0.3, 5.82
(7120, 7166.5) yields -2.7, 6.22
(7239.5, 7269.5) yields -2.9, 6.32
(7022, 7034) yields 1.4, 5.28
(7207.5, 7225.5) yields -1.4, 6.24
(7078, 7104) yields -0.5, 6.04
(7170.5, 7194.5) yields 0.7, 5.67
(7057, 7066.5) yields -0.2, 6.06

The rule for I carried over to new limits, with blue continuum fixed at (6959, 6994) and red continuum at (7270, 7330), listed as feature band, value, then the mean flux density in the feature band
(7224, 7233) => -0.080 mag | 6.4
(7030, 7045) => 0.217 mag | 4.91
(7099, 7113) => 0.071 mag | 5.6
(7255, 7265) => 0.029 mag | 5.78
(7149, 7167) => -0.077 mag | 6.4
